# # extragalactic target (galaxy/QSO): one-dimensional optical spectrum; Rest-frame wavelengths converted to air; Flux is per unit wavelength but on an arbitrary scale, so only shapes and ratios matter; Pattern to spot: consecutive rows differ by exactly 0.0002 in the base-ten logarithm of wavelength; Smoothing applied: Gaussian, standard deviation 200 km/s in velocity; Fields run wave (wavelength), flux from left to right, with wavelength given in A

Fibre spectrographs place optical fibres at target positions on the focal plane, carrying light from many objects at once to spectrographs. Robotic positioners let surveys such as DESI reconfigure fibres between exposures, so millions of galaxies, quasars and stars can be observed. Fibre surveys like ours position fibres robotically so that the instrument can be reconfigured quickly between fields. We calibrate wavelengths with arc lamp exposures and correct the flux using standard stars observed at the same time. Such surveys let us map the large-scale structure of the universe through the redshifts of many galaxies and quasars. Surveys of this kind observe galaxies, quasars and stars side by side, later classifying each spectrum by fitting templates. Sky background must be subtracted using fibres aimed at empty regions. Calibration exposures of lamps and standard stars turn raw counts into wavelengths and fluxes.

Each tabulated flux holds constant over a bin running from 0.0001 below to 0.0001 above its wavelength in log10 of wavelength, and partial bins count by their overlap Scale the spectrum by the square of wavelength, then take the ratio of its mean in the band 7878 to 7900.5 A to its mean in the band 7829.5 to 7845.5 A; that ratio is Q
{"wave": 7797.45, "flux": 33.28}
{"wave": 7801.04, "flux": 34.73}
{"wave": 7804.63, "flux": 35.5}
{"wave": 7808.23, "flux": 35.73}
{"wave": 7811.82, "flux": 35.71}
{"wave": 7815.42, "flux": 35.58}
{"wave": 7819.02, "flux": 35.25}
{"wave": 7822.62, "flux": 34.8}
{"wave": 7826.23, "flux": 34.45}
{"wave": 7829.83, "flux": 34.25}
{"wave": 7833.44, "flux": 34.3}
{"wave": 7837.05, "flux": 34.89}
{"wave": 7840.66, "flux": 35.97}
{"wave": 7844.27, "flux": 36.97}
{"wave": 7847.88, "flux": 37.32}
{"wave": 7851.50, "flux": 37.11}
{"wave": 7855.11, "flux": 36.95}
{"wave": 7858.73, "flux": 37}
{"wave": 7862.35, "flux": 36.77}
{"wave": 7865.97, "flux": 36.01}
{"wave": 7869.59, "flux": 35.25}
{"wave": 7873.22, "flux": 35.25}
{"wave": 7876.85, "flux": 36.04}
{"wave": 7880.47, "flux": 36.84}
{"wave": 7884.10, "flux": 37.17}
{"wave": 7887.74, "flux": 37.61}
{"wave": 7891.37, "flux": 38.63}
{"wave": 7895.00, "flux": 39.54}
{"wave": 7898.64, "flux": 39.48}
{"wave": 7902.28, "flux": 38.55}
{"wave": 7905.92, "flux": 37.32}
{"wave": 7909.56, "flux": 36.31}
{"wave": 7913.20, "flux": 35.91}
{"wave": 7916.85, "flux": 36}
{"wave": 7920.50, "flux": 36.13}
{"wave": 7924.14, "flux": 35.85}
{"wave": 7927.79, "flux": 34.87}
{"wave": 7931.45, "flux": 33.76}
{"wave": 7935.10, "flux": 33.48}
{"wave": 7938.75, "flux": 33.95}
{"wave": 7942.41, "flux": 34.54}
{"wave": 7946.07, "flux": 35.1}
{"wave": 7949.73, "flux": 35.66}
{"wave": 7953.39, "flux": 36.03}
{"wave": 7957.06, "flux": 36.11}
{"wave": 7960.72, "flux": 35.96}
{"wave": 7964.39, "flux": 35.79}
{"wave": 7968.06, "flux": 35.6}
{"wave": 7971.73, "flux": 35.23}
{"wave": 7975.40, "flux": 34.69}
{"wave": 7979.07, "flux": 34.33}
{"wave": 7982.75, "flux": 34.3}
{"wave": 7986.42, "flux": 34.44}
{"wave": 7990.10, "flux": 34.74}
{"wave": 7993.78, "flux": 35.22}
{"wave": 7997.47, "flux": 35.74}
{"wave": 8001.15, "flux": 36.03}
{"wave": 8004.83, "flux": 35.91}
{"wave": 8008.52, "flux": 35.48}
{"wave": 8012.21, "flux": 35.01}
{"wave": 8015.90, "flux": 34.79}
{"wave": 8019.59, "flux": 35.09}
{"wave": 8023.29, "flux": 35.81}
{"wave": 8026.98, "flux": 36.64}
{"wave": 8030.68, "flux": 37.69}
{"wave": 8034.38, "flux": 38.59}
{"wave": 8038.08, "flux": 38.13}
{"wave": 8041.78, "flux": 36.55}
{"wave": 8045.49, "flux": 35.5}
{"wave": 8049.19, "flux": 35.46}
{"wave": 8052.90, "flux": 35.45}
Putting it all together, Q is 1.1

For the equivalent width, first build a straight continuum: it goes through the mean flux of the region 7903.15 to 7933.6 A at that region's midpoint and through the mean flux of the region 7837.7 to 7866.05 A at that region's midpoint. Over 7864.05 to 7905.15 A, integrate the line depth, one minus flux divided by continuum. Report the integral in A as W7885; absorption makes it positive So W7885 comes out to -1.16 A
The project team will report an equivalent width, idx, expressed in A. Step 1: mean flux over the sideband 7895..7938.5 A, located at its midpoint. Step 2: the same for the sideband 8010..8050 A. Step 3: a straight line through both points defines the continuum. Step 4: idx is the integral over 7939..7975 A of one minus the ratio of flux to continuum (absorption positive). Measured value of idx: 0.8 A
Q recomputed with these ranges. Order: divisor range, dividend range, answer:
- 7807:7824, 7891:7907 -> 1.12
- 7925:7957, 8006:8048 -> 1.07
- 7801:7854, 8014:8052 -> 1.08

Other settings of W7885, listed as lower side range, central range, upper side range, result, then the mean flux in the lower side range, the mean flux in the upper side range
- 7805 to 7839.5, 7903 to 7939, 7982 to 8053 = -0.1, 35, 35.9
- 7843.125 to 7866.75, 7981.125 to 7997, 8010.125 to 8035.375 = 0.7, 36.9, 36.1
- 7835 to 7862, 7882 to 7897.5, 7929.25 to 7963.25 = -1.0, 36.6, 35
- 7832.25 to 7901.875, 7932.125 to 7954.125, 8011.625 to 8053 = 1.2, 36.9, 36.3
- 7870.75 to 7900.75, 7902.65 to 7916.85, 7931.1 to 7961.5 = -0.1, 37.5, 35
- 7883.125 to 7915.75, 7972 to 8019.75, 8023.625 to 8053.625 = 2.6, 37.8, 36.8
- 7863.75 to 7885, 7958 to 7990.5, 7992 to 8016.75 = 0.5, 36.1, 35.5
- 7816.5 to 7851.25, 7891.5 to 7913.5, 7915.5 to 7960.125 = -1.8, 35.4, 35.1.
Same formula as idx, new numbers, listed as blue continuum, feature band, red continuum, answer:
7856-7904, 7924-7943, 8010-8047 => 1.4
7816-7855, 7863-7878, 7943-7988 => -0.1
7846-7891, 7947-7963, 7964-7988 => -0.3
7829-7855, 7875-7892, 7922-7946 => -0.9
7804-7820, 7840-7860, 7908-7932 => -0.8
